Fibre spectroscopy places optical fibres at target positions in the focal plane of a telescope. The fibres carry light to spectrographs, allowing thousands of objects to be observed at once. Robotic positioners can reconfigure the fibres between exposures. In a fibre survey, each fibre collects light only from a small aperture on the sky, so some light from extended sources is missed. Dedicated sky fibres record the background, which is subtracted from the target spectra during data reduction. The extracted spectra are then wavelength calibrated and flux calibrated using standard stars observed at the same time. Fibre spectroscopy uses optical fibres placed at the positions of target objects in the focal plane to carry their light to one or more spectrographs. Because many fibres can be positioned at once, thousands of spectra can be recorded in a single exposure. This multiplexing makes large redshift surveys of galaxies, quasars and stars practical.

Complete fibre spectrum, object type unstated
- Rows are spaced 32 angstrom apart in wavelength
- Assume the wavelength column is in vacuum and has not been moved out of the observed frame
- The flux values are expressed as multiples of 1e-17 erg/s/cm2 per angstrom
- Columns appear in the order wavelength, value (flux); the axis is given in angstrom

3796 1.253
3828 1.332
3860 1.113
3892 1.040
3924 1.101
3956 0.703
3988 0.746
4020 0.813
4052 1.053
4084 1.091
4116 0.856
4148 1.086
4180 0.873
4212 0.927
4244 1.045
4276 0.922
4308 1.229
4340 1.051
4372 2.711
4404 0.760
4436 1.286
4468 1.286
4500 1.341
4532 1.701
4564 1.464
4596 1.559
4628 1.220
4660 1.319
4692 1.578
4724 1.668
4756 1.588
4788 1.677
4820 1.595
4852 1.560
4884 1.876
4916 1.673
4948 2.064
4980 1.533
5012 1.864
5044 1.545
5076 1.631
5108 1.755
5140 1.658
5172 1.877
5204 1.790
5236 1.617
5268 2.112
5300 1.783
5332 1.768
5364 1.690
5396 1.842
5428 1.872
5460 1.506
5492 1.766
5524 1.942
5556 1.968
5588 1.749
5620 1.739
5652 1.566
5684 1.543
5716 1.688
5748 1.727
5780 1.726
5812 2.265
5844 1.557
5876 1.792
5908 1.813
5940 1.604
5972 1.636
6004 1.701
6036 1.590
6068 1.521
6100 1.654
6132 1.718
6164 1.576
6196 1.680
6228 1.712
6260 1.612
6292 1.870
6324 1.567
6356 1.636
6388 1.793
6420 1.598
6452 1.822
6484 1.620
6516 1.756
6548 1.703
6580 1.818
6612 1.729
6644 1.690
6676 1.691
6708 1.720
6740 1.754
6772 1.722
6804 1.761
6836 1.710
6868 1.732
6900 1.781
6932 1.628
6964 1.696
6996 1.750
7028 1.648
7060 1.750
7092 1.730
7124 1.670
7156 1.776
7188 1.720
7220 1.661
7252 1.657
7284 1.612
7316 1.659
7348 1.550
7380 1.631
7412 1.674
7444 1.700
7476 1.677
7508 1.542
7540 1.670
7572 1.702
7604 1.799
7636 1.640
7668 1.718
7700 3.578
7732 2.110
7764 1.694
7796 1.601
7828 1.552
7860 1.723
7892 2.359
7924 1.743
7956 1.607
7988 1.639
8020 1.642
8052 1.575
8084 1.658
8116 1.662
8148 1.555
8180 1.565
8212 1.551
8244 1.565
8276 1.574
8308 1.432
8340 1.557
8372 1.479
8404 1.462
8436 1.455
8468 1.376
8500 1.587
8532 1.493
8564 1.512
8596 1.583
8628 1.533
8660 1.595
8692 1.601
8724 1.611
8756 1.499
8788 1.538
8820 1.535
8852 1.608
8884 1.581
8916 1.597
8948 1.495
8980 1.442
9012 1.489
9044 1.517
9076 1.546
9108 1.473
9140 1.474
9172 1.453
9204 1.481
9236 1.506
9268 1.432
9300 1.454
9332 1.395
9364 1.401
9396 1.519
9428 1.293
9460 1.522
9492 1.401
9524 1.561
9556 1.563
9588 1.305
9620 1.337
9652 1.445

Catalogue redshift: 0.174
